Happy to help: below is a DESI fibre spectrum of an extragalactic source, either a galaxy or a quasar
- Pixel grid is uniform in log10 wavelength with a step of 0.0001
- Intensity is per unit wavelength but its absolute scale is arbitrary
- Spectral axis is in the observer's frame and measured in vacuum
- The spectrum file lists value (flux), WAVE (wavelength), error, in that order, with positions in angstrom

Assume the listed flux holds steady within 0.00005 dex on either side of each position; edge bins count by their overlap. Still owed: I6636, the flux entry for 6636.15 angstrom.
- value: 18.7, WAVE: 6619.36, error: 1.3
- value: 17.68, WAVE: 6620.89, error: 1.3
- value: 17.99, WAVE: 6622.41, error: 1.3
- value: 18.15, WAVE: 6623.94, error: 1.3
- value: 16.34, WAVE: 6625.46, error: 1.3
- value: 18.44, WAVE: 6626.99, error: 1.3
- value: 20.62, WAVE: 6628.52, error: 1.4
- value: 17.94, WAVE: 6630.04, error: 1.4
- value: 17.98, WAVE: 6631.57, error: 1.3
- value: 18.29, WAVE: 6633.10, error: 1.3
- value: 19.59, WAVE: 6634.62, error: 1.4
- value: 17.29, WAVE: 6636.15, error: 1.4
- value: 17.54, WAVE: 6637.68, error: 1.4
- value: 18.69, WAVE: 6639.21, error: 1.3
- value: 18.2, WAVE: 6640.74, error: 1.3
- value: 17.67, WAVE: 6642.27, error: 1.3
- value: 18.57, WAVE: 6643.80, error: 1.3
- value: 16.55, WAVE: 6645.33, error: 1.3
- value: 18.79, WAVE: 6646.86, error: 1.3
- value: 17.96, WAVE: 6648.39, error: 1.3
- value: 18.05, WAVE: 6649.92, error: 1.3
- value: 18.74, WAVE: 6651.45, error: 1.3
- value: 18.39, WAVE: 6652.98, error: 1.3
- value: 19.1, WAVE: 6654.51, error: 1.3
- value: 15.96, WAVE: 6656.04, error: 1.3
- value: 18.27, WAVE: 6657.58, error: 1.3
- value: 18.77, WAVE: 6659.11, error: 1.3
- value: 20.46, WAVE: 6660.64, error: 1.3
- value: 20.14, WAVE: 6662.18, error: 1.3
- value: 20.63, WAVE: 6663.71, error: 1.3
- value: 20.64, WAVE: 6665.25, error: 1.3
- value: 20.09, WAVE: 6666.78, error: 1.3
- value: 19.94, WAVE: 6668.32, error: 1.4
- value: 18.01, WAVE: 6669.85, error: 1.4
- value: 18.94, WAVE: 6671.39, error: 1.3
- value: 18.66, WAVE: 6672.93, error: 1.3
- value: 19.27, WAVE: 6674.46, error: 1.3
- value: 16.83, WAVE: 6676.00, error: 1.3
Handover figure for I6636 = 17.29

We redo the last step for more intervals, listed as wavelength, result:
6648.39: 17.96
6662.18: 20.14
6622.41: 17.99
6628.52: 20.62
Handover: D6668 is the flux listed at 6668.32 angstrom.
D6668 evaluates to 19.94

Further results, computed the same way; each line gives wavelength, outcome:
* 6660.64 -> 20.46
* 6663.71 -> 20.63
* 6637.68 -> 17.54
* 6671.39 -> 18.94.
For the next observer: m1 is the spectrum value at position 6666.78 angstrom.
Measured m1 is 20.09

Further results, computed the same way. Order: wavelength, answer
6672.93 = 18.66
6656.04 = 15.96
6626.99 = 18.44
